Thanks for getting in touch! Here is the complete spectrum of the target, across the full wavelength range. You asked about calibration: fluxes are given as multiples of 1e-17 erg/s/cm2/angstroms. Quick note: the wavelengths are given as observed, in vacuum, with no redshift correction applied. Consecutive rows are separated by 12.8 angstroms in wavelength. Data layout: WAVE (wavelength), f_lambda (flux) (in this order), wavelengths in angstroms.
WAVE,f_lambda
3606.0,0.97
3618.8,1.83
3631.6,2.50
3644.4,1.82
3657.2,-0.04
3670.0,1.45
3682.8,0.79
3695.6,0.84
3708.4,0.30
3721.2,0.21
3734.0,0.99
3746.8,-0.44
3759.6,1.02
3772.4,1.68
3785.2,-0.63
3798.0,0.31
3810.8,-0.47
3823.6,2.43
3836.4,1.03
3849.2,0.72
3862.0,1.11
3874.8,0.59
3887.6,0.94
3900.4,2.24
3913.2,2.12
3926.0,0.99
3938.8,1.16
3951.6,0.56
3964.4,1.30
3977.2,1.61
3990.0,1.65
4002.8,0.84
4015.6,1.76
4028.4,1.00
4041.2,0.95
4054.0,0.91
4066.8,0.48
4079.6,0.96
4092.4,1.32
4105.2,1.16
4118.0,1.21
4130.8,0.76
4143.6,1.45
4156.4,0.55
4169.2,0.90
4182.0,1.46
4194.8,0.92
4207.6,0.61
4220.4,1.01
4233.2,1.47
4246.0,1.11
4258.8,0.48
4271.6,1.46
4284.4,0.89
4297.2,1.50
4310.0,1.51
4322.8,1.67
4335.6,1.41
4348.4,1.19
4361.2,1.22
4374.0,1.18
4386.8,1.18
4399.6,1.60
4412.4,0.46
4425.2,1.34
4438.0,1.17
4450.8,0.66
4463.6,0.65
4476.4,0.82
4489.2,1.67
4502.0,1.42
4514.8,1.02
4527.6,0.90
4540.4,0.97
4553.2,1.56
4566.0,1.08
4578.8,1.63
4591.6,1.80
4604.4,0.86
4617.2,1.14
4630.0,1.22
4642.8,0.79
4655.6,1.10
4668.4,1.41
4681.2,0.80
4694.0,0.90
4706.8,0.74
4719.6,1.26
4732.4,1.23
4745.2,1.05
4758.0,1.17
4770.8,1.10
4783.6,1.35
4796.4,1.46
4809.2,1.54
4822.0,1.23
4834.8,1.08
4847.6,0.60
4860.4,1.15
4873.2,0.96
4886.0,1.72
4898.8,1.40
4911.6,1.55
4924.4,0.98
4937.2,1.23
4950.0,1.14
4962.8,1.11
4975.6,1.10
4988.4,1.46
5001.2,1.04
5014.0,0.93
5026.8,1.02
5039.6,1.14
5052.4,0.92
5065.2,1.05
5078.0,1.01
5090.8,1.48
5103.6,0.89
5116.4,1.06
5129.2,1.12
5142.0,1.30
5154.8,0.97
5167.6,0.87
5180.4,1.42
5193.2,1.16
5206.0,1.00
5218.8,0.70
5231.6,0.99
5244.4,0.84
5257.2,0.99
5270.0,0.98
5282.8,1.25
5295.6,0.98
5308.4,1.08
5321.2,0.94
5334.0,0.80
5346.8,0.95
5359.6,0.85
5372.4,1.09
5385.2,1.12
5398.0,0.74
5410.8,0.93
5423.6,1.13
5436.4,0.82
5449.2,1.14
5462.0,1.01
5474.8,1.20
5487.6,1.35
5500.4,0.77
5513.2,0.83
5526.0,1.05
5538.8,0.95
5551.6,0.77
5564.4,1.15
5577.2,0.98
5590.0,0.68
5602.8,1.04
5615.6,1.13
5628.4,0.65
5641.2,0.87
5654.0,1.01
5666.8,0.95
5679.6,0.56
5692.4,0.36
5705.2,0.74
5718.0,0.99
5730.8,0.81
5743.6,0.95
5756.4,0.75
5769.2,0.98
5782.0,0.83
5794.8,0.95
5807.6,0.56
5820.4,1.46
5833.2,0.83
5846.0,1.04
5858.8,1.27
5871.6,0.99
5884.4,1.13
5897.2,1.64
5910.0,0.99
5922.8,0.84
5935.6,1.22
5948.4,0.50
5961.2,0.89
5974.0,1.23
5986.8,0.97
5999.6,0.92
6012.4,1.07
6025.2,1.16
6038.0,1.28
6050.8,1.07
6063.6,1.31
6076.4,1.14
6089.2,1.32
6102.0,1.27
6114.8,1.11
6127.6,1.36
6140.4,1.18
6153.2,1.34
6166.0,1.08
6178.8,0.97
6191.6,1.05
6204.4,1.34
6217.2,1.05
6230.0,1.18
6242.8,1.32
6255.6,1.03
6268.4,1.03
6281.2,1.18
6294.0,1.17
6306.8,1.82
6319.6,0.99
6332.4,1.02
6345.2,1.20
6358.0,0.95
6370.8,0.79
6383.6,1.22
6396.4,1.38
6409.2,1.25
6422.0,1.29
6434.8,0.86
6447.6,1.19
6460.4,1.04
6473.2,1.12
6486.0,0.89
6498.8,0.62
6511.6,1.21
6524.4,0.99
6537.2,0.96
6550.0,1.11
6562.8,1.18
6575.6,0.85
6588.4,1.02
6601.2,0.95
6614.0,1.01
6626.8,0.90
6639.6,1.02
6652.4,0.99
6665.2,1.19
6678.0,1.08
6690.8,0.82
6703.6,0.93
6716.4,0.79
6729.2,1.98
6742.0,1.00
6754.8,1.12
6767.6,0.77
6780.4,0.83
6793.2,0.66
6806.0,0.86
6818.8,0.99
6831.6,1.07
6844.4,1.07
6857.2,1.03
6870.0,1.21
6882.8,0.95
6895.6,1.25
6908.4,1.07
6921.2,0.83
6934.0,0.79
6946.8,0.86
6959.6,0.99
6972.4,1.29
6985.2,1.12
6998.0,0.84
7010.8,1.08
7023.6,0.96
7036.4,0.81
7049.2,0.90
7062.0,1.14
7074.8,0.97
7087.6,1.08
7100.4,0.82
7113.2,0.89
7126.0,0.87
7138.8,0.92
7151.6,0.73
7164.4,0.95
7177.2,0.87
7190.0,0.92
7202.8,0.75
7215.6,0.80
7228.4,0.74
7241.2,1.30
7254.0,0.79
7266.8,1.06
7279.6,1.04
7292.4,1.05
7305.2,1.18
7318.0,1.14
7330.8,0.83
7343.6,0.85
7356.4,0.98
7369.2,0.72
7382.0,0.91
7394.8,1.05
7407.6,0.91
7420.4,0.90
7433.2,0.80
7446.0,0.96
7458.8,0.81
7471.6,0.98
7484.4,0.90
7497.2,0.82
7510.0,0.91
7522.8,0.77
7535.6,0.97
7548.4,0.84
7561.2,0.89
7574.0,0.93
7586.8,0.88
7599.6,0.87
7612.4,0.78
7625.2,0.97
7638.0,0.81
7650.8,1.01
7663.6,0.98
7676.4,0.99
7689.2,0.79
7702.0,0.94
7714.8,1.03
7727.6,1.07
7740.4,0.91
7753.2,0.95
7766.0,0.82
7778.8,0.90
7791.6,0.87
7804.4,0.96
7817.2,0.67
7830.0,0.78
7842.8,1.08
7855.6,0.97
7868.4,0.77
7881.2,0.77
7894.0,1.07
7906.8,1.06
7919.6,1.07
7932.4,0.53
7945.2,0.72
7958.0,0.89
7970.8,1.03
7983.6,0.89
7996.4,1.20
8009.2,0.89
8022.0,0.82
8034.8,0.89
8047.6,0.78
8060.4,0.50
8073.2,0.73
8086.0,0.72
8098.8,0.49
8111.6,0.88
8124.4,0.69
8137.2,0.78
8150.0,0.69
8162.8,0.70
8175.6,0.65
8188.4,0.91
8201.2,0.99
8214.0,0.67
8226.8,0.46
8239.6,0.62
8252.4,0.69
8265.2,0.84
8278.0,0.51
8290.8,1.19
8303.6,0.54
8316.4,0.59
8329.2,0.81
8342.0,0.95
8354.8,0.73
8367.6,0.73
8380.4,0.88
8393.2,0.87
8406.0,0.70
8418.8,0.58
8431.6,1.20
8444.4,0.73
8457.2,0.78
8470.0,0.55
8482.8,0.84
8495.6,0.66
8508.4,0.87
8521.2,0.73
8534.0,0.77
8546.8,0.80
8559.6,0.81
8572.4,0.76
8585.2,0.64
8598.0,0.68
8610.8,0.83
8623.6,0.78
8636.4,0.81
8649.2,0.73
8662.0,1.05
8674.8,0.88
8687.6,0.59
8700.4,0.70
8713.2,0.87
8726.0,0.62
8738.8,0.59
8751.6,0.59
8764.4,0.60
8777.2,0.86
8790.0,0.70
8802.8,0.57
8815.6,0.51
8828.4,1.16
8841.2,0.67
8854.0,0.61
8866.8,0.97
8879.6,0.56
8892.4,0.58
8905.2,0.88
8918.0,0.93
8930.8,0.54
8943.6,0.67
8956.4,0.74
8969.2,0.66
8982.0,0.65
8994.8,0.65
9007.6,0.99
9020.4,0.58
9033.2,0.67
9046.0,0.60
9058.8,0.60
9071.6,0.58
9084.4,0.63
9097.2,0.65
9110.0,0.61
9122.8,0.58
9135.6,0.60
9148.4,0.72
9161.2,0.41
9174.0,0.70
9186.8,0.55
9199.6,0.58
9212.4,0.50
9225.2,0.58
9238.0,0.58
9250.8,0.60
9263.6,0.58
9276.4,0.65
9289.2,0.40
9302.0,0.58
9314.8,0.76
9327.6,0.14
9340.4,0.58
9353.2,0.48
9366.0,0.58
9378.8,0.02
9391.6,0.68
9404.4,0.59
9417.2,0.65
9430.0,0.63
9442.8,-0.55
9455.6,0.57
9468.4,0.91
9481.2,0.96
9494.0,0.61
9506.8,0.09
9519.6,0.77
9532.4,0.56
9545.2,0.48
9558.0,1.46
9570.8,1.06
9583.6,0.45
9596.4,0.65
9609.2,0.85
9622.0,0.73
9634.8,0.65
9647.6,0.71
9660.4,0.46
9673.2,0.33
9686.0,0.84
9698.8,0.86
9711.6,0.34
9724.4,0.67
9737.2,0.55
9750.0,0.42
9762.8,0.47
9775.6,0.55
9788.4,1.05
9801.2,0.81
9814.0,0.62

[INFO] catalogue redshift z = 0.026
